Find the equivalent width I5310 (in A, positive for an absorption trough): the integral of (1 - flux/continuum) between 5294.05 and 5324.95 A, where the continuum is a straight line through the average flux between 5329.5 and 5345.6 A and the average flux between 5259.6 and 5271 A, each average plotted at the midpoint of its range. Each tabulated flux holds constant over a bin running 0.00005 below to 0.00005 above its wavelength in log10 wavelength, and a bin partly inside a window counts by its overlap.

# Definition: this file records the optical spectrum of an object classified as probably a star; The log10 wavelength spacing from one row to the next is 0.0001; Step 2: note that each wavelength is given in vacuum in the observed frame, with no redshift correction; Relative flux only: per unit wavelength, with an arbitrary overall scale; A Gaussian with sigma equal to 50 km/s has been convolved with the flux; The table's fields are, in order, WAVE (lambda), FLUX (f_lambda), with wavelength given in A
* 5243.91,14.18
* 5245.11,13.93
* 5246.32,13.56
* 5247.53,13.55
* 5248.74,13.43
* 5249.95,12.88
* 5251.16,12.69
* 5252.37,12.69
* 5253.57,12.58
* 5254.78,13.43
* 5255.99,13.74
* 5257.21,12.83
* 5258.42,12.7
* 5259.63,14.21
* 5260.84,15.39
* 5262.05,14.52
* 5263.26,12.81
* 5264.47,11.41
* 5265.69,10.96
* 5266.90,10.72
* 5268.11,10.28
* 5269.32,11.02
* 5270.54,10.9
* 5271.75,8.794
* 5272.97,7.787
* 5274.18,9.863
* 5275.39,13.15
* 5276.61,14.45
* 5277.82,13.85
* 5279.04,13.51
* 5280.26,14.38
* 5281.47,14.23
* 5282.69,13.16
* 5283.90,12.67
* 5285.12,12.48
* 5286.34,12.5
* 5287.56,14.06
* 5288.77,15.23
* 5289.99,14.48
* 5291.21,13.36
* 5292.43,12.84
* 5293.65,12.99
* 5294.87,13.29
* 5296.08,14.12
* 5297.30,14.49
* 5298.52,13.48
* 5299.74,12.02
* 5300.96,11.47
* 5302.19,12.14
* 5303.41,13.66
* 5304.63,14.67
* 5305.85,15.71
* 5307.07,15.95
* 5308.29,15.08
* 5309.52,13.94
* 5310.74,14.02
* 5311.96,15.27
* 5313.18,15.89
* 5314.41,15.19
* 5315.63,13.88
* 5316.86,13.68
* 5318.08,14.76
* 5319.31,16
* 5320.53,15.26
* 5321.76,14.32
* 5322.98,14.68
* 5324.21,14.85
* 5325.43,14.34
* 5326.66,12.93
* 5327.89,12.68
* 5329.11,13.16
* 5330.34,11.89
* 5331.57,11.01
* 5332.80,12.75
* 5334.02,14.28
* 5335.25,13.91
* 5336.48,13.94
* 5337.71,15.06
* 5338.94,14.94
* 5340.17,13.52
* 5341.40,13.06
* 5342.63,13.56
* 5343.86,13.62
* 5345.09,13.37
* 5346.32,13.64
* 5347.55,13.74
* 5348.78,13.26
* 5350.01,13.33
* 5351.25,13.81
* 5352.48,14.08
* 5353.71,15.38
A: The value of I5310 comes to -3.2 A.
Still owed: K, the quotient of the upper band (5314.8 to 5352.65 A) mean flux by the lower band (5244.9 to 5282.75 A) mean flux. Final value 1.1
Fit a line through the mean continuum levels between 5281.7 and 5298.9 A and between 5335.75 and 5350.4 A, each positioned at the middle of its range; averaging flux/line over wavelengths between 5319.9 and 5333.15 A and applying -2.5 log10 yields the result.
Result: 0.018 mag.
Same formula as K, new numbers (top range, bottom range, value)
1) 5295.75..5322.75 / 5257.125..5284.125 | 1.16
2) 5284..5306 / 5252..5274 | 1.12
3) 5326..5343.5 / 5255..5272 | 1.09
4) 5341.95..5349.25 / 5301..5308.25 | 0.95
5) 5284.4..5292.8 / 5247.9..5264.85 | 1.02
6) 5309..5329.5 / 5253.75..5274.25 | 1.21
